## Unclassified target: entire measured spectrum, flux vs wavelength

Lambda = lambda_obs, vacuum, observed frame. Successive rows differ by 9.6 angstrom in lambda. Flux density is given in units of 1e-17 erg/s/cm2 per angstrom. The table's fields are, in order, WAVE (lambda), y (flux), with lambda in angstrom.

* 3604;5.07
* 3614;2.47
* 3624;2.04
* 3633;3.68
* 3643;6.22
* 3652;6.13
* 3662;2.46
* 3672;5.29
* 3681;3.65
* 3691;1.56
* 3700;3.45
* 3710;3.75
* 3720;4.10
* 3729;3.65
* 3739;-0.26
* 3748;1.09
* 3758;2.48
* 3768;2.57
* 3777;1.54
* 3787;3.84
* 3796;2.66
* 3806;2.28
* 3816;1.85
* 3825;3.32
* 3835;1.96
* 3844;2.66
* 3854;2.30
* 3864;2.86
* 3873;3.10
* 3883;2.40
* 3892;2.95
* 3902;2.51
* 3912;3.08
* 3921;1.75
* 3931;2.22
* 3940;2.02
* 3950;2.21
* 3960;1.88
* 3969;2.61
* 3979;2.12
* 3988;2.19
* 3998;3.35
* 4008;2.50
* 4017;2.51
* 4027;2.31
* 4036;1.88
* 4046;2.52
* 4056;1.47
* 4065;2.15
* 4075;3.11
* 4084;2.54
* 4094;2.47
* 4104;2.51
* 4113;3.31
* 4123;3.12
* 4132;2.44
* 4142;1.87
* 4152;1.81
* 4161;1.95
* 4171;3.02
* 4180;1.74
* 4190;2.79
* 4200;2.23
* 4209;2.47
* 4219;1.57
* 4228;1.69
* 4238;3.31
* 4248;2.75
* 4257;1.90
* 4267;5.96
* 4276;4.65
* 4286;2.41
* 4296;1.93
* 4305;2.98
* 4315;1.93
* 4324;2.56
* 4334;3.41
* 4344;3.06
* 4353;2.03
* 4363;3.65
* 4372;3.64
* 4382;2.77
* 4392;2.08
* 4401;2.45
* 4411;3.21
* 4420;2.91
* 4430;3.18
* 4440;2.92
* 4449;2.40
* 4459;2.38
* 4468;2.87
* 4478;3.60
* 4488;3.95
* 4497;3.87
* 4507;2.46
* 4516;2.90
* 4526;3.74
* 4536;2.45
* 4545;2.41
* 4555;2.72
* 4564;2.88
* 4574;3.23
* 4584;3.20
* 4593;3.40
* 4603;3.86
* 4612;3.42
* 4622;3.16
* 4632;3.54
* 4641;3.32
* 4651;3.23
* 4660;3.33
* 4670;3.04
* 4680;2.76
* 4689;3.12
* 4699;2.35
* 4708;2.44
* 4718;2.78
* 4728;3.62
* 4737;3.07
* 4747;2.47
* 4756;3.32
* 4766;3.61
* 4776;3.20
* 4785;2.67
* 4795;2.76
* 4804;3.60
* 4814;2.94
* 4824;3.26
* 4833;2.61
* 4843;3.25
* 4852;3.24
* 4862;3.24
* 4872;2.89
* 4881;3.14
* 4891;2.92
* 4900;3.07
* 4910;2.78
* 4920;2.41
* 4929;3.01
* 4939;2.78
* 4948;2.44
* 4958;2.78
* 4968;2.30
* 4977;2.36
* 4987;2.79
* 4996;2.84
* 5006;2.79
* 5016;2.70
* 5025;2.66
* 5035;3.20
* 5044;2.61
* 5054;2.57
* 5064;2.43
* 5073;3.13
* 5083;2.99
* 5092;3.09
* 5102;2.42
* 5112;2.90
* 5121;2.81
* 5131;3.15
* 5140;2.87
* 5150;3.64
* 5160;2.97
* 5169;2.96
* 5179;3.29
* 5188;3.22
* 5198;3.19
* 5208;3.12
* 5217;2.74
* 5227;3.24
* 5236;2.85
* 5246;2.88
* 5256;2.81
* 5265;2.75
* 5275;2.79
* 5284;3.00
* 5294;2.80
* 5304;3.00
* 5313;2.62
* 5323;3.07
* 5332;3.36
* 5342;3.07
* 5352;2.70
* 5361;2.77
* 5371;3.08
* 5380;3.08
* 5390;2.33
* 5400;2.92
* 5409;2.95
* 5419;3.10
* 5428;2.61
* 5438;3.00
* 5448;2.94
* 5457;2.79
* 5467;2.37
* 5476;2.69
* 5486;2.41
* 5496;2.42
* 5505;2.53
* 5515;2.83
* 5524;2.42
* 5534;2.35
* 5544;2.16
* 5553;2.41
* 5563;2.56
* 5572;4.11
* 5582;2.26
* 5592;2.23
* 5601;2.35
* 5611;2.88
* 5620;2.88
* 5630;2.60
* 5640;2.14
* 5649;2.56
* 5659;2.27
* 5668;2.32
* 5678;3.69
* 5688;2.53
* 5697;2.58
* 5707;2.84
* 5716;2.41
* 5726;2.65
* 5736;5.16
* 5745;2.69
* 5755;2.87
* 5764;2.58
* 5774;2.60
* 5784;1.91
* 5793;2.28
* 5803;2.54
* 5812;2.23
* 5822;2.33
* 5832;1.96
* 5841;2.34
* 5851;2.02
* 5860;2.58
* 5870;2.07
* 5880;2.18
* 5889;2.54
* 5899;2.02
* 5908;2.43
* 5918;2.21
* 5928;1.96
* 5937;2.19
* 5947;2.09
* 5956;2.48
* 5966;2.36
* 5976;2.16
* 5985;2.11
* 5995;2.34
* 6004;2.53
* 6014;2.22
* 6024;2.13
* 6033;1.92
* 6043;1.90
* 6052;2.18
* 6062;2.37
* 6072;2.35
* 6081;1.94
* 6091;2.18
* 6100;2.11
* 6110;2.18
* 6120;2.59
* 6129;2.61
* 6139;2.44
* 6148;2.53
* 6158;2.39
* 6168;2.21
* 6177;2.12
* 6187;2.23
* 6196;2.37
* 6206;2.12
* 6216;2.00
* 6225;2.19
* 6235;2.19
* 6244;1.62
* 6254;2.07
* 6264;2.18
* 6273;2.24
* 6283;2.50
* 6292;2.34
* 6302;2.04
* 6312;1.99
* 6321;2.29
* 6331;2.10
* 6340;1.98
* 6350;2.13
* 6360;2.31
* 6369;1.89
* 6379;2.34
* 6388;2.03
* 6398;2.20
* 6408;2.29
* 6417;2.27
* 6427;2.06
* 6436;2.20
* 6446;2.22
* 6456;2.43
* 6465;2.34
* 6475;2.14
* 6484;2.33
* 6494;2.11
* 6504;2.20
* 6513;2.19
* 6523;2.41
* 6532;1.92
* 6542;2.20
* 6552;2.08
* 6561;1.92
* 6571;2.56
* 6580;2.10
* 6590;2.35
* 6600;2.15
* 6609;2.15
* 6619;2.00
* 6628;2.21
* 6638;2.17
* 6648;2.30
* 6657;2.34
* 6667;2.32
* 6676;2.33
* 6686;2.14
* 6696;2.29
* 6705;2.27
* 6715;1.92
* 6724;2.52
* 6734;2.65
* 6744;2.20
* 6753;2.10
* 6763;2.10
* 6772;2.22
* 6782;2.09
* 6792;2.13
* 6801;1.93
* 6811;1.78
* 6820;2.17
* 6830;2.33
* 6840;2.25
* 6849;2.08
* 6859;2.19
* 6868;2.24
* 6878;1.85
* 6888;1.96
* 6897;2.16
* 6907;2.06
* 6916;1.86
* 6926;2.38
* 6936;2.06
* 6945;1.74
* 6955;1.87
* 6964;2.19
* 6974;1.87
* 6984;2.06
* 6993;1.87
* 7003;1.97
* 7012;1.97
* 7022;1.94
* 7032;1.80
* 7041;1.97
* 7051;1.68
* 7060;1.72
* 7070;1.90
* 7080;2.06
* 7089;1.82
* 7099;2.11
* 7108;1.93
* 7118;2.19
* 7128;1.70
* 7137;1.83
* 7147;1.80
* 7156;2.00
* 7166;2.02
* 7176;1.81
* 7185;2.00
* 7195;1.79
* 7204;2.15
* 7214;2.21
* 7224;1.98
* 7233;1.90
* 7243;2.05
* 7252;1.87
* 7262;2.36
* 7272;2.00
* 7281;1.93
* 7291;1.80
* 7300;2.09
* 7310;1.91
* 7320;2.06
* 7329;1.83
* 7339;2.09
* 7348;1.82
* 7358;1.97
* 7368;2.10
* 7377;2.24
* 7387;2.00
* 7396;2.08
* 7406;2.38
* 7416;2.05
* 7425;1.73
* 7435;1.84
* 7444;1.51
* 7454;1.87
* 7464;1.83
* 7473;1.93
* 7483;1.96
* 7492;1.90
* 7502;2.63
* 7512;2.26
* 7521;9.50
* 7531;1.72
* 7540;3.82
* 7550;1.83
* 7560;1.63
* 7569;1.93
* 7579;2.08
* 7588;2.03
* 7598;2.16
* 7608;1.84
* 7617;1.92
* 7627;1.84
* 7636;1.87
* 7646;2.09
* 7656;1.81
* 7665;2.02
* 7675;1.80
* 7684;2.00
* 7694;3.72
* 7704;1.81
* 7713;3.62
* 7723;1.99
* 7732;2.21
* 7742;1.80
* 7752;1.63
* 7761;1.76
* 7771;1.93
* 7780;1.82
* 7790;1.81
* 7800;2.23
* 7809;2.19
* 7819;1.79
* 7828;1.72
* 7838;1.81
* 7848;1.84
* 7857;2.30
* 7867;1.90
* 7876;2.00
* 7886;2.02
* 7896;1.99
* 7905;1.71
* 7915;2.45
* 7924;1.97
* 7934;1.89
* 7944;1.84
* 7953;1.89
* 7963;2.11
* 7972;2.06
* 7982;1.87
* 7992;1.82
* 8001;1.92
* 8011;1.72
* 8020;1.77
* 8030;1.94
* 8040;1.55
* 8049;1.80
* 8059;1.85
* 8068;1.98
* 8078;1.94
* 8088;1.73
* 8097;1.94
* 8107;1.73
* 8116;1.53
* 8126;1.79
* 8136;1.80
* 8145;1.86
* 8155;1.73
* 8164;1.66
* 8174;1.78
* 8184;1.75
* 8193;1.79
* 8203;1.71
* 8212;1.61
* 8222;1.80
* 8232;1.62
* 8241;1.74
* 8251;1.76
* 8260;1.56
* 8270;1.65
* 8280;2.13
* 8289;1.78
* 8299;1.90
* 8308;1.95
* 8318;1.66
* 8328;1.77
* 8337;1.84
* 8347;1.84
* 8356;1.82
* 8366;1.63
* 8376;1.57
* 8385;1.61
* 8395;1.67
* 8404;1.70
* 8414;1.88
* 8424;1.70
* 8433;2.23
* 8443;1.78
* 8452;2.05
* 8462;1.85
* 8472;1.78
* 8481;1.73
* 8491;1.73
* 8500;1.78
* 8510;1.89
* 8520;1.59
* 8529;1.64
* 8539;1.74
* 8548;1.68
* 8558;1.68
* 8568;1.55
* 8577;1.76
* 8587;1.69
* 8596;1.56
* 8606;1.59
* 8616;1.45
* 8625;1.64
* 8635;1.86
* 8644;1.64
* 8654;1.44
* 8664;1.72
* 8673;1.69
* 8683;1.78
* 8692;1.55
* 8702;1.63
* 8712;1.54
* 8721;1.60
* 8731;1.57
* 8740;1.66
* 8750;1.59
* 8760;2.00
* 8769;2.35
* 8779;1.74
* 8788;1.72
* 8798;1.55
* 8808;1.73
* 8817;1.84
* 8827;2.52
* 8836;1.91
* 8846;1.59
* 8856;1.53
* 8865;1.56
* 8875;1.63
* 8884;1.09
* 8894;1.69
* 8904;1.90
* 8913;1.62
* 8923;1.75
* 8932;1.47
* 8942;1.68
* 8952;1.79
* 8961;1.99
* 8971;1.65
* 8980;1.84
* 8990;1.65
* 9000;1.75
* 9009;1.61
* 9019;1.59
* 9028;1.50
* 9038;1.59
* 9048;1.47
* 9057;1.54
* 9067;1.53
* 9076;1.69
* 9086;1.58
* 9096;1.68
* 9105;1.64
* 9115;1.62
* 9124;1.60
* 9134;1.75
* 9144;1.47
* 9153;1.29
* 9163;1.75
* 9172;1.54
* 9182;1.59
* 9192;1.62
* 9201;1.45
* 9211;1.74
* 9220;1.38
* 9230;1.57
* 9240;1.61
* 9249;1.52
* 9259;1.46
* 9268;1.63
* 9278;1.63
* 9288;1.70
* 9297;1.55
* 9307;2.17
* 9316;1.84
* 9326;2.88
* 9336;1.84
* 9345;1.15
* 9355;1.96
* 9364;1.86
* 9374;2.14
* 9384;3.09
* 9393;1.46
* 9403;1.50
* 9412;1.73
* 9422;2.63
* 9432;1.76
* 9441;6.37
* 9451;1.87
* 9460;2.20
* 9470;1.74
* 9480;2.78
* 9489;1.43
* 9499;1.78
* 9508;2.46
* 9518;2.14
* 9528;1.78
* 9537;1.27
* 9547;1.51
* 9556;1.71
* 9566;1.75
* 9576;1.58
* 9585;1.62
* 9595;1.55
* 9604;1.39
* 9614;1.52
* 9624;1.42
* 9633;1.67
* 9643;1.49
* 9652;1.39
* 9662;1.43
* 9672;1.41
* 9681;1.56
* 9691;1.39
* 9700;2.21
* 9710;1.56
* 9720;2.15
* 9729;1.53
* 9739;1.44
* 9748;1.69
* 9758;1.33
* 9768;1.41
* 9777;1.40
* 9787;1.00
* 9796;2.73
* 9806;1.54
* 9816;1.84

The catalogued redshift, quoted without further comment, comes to 0.15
